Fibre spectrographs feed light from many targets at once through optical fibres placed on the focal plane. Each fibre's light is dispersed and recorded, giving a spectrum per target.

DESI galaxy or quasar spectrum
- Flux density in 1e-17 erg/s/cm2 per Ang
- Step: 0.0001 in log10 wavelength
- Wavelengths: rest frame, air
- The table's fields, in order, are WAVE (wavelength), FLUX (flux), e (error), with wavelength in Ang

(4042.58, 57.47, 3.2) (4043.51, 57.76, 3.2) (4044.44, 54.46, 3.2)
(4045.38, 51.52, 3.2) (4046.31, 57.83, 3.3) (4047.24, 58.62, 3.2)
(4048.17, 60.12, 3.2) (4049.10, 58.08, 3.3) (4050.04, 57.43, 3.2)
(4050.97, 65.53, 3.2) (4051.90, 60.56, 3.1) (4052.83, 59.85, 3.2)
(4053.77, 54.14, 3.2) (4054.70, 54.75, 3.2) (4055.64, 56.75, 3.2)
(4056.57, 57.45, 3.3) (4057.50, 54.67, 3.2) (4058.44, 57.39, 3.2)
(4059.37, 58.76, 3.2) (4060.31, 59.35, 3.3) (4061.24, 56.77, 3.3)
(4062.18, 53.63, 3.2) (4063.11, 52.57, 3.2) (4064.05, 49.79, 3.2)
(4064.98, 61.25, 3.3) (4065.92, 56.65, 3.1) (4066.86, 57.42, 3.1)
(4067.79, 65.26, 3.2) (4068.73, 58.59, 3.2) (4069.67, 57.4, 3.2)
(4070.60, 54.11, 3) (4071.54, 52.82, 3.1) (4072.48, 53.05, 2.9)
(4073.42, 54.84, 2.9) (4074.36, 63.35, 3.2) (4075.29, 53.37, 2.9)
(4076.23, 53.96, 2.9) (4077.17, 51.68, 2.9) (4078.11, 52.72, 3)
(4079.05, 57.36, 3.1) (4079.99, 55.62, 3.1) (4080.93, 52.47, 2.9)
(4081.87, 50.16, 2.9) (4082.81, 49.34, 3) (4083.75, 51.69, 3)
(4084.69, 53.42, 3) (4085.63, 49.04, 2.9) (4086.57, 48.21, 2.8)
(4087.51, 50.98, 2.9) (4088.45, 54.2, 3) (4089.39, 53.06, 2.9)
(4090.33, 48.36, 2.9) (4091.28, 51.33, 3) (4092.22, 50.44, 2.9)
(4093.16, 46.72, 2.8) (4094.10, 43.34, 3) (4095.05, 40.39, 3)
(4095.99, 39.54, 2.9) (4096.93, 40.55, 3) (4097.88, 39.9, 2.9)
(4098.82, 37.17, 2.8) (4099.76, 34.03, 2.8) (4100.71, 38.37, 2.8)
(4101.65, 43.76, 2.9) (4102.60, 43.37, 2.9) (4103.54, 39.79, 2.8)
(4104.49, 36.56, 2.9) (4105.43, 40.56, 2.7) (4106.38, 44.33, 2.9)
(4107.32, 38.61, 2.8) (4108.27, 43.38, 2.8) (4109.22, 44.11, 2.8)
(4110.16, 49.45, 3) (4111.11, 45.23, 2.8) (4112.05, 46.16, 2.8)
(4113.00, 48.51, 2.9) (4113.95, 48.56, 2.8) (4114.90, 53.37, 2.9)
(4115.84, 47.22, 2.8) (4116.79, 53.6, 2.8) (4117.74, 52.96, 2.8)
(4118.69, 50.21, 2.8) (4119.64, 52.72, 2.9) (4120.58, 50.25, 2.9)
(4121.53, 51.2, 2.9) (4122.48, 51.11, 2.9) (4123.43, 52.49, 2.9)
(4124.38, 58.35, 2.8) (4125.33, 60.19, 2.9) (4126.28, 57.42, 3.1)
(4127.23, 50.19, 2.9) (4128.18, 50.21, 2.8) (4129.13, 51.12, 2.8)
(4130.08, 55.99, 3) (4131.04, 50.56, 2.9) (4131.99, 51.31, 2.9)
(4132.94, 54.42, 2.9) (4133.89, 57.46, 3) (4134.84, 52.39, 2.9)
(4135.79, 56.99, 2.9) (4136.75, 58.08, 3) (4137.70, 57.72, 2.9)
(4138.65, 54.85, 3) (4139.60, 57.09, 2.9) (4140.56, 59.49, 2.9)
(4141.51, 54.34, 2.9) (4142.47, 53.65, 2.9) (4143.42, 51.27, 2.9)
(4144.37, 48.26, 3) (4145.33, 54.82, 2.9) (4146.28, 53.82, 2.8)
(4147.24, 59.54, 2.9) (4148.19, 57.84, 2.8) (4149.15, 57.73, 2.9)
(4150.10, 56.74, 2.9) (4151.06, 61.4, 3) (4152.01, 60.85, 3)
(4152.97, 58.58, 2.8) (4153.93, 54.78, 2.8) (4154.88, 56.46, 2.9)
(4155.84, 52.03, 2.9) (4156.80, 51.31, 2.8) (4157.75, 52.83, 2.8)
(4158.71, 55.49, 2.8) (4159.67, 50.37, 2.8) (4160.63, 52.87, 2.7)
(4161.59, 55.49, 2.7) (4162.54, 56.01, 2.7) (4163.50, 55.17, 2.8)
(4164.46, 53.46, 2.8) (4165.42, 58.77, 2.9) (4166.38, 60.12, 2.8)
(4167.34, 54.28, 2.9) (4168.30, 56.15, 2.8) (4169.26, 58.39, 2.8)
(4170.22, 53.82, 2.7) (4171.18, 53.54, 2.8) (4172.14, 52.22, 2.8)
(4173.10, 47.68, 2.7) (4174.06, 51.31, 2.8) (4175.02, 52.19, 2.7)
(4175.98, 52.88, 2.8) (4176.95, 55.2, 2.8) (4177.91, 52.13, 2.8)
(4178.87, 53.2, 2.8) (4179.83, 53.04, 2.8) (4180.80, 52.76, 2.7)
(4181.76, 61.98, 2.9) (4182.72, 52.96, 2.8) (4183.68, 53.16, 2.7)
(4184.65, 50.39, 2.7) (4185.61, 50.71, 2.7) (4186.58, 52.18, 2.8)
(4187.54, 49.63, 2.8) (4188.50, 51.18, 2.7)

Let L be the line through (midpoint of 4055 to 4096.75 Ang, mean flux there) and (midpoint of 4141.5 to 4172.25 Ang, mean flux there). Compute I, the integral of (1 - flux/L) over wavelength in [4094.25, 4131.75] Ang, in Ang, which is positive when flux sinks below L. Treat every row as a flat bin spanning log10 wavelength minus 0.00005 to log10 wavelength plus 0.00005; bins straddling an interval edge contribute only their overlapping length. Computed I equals 5.02 Ang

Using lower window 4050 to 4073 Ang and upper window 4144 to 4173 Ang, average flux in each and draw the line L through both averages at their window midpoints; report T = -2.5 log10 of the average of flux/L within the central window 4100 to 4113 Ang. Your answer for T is 0.30 mag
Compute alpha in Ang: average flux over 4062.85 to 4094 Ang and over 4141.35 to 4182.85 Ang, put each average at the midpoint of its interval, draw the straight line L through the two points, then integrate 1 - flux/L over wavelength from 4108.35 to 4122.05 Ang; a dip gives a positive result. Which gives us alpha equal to 1.2 Ang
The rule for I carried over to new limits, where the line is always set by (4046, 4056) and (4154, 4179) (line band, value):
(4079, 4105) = 4.9 Ang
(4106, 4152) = 2.2 Ang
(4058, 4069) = 0.1 Ang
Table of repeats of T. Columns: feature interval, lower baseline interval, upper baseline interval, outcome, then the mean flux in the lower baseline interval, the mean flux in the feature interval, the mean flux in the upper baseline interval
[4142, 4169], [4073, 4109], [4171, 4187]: -0.084 mag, 47.2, 55.4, 52.8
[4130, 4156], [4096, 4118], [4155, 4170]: -0.097 mag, 43.7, 55.7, 54.9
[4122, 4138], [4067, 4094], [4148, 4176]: -0.002 mag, 53.3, 54.4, 55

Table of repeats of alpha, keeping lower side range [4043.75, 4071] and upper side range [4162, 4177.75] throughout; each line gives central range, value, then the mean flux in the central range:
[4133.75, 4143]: -0.2 Ang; 56.1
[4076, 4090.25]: 1.1 Ang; 52.1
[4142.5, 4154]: -0.3 Ang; 56.3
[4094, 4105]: 3.2 Ang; 39.6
